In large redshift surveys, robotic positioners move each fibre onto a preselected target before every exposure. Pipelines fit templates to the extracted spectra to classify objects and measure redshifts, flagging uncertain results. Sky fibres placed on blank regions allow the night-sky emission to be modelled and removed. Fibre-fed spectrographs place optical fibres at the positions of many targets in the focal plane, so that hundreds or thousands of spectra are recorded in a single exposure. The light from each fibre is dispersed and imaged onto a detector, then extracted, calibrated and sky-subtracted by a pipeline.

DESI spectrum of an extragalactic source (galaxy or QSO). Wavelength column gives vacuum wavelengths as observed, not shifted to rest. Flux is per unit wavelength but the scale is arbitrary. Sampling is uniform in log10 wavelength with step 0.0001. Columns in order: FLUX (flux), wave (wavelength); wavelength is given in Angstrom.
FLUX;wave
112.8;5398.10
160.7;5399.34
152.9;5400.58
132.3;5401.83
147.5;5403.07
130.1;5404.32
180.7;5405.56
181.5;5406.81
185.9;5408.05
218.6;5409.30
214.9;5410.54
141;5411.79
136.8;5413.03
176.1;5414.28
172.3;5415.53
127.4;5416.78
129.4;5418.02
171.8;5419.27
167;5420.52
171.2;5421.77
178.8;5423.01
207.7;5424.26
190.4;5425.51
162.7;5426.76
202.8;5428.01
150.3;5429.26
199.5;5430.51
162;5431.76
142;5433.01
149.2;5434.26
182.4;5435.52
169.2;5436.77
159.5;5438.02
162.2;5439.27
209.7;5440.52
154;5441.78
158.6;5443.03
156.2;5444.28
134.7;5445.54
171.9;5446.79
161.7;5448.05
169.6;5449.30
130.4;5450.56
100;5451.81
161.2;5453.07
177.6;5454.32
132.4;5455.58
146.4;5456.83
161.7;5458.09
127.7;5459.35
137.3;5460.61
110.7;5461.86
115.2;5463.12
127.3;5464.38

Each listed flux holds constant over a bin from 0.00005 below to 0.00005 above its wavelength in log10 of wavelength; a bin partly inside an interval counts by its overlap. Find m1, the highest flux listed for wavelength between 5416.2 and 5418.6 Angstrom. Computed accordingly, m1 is 129.4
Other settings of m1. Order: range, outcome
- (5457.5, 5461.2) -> 161.7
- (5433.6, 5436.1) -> 182.4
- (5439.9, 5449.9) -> 209.7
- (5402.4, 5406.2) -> 180.7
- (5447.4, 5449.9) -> 169.6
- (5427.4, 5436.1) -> 202.8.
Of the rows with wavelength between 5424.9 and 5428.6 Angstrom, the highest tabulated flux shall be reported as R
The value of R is 202.8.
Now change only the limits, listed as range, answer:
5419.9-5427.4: 207.7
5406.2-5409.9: 218.6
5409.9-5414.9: 214.9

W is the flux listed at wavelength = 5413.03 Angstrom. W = 136.8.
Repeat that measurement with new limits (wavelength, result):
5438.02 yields 159.5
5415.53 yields 172.3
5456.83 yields 146.4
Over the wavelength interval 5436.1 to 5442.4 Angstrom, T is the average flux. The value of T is 171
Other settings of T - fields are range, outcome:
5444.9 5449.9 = 159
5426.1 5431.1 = 179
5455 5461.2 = 141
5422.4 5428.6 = 188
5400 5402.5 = 142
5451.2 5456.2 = 143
